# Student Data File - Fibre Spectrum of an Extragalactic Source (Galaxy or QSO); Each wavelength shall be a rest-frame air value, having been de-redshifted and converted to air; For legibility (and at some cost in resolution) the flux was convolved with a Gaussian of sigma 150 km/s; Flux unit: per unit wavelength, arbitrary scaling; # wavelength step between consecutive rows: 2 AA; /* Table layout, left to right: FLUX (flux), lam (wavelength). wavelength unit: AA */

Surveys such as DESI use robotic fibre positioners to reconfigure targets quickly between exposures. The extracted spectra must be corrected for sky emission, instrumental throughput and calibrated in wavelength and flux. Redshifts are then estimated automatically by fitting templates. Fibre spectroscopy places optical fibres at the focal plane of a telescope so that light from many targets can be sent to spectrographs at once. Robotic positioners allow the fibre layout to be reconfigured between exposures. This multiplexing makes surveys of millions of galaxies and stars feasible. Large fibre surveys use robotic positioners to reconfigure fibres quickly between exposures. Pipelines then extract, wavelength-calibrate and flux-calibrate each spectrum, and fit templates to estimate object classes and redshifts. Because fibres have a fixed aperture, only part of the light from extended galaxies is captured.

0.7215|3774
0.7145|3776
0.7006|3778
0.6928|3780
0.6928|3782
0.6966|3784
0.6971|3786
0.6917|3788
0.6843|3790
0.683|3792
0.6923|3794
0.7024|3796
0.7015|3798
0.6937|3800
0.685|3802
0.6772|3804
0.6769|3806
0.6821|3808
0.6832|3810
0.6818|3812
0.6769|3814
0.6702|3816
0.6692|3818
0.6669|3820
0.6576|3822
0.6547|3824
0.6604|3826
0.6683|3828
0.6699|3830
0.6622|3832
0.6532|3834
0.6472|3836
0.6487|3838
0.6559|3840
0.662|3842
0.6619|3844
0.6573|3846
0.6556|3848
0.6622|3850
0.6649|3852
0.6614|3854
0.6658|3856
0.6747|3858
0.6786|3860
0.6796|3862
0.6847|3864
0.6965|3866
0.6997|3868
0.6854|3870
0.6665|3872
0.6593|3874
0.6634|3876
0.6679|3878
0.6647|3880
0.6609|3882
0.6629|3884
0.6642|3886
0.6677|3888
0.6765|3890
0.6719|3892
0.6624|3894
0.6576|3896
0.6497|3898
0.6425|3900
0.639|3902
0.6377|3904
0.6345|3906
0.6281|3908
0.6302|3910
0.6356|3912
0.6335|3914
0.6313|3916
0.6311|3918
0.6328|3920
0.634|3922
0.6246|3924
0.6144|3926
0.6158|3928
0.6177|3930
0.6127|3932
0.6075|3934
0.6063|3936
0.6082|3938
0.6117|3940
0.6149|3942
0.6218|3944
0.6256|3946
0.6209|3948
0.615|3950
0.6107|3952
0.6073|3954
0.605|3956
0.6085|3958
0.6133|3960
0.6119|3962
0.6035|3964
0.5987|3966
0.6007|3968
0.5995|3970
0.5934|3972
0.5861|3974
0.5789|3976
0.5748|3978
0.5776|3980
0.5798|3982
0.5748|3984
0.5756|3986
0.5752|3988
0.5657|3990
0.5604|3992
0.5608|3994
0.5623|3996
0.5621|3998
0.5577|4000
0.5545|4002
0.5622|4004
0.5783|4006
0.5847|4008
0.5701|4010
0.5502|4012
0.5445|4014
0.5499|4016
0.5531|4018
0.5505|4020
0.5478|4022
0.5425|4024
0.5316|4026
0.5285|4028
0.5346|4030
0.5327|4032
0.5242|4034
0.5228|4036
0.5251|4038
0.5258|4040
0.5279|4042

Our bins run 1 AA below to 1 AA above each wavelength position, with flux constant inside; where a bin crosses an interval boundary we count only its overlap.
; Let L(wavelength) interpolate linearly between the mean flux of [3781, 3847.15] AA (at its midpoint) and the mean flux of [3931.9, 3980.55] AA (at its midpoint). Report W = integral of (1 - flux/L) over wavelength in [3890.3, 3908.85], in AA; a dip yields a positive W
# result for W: -0.5 AA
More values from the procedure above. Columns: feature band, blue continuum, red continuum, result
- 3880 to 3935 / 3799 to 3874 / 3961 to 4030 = -1.36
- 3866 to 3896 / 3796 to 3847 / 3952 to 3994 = -1.50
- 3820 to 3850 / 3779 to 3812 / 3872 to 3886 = 0.82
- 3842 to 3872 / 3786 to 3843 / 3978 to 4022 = -1.12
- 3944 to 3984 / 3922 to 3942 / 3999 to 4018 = -0.57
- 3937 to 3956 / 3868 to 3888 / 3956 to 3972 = 0.08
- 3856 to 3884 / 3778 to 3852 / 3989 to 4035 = -1.50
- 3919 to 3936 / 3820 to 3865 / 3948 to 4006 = -0.14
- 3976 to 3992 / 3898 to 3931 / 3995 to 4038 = 0.03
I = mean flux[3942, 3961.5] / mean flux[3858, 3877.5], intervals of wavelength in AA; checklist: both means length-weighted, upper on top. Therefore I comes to 0.90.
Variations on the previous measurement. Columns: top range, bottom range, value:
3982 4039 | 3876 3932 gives 0.86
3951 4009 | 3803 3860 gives 0.88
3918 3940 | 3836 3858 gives 0.94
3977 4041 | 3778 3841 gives 0.82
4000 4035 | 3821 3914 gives 0.83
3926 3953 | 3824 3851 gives 0.93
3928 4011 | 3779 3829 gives 0.87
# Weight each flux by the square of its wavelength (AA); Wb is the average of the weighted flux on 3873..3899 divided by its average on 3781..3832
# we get 1.0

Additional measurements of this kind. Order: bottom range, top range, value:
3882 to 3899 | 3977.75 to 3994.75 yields 0.90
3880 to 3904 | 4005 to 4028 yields 0.89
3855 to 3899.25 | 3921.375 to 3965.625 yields 0.95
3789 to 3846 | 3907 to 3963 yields 0.98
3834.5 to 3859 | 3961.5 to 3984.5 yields 0.95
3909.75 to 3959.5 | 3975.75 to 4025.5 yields 0.94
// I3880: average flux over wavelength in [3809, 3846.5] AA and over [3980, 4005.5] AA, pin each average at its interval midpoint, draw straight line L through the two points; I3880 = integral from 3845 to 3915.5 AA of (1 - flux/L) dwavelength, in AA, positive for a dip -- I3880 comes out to -3.1 AA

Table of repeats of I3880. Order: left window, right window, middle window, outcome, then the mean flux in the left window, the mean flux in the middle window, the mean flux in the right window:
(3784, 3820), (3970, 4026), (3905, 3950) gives -1.01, 0.685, 0.622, 0.566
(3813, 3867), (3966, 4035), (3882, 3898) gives -0.79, 0.665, 0.665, 0.563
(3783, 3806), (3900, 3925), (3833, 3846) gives 0.27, 0.691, 0.655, 0.633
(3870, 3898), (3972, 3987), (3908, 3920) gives 0.12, 0.665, 0.632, 0.579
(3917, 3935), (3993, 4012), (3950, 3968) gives -0.32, 0.621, 0.607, 0.565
